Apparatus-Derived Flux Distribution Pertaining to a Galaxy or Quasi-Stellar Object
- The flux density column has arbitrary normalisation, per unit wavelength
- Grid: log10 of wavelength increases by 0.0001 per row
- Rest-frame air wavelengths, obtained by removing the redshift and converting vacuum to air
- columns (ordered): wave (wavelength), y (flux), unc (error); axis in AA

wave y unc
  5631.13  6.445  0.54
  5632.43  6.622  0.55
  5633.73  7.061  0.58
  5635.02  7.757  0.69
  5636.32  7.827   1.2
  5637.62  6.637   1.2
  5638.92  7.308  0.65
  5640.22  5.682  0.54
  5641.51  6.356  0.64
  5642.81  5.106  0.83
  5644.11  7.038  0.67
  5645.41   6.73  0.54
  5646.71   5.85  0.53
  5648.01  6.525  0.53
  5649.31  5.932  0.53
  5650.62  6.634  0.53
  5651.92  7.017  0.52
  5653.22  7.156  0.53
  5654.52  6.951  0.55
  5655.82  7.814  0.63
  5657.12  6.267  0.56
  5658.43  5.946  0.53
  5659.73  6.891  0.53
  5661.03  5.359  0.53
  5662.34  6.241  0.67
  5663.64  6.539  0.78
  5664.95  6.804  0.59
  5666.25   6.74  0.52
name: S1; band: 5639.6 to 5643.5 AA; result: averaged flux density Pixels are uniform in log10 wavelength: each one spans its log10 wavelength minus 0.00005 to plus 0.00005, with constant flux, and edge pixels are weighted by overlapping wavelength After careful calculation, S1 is 5.74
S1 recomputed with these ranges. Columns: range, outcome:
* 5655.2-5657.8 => 7.01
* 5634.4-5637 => 7.77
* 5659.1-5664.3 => 6.25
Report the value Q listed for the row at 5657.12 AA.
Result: 6.267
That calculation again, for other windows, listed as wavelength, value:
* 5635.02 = 7.757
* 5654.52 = 6.951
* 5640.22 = 5.682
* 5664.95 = 6.804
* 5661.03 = 5.359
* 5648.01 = 6.525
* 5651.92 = 7.017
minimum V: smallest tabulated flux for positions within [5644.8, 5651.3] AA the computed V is 5.85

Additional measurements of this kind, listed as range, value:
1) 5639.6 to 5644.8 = 5.106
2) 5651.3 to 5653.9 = 7.017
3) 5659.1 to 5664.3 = 5.359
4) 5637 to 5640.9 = 5.682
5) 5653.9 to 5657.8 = 6.267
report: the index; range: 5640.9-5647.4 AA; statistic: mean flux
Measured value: 6.22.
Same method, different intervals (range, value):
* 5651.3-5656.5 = 7.24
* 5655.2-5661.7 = 6.44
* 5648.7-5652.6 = 6.53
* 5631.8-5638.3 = 7.18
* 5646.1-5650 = 6.1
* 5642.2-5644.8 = 6.1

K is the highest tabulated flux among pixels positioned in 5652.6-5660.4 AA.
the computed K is 7.814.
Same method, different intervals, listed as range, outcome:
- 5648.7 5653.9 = 7.156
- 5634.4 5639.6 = 7.827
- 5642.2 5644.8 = 7.038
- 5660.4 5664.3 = 6.539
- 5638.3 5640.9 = 7.308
